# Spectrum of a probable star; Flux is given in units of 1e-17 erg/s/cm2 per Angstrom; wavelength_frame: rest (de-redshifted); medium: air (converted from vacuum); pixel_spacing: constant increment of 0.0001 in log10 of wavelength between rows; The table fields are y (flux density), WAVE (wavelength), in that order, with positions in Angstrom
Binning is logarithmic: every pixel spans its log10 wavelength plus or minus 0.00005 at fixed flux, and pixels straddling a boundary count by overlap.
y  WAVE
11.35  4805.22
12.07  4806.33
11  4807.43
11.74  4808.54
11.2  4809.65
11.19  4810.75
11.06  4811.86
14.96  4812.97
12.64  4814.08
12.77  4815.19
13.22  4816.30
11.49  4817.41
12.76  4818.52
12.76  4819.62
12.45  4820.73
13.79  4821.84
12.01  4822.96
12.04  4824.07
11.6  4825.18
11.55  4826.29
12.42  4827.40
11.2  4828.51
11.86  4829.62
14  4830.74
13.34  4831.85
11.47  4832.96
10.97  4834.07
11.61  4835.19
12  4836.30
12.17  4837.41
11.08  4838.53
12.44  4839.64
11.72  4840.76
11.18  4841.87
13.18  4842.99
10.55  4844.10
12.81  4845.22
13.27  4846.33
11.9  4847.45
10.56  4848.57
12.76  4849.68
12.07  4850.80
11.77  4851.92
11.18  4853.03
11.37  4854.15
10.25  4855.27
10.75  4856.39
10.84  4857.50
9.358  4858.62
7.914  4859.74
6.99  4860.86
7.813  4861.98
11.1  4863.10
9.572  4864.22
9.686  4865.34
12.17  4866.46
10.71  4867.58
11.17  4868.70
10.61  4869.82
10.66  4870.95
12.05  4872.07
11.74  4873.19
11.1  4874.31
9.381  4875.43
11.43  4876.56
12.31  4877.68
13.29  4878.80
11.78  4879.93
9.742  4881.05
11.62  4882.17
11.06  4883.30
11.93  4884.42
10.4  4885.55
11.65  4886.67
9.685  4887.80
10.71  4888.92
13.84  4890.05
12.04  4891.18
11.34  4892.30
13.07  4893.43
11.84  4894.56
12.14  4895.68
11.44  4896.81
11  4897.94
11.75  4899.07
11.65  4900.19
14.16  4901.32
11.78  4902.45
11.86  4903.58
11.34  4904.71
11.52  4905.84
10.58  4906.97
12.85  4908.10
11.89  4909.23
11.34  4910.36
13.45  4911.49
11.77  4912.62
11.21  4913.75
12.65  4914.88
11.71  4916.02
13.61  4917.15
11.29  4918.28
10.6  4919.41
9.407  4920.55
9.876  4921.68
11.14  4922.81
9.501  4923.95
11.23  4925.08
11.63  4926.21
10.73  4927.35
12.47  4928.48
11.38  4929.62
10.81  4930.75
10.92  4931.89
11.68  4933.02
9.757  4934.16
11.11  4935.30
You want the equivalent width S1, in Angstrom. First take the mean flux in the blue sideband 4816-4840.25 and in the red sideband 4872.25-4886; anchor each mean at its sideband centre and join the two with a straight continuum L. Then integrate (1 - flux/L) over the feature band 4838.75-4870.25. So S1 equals 2.2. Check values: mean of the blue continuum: 12.2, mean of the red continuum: 11.3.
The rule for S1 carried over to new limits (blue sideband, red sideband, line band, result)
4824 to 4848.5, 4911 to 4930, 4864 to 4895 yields 0.93 Angstrom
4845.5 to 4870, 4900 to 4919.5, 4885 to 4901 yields -0.12 Angstrom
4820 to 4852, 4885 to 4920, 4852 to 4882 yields 3.36 Angstrom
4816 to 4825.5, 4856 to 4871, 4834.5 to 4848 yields -0.90 Angstrom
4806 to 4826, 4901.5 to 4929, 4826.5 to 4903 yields 3.22 Angstrom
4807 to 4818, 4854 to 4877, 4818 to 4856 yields -2.41 Angstrom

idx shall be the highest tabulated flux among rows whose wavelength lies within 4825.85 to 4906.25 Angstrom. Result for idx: 14.16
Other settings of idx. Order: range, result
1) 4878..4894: 13.84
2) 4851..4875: 12.17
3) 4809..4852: 14.96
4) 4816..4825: 13.79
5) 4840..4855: 13.27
